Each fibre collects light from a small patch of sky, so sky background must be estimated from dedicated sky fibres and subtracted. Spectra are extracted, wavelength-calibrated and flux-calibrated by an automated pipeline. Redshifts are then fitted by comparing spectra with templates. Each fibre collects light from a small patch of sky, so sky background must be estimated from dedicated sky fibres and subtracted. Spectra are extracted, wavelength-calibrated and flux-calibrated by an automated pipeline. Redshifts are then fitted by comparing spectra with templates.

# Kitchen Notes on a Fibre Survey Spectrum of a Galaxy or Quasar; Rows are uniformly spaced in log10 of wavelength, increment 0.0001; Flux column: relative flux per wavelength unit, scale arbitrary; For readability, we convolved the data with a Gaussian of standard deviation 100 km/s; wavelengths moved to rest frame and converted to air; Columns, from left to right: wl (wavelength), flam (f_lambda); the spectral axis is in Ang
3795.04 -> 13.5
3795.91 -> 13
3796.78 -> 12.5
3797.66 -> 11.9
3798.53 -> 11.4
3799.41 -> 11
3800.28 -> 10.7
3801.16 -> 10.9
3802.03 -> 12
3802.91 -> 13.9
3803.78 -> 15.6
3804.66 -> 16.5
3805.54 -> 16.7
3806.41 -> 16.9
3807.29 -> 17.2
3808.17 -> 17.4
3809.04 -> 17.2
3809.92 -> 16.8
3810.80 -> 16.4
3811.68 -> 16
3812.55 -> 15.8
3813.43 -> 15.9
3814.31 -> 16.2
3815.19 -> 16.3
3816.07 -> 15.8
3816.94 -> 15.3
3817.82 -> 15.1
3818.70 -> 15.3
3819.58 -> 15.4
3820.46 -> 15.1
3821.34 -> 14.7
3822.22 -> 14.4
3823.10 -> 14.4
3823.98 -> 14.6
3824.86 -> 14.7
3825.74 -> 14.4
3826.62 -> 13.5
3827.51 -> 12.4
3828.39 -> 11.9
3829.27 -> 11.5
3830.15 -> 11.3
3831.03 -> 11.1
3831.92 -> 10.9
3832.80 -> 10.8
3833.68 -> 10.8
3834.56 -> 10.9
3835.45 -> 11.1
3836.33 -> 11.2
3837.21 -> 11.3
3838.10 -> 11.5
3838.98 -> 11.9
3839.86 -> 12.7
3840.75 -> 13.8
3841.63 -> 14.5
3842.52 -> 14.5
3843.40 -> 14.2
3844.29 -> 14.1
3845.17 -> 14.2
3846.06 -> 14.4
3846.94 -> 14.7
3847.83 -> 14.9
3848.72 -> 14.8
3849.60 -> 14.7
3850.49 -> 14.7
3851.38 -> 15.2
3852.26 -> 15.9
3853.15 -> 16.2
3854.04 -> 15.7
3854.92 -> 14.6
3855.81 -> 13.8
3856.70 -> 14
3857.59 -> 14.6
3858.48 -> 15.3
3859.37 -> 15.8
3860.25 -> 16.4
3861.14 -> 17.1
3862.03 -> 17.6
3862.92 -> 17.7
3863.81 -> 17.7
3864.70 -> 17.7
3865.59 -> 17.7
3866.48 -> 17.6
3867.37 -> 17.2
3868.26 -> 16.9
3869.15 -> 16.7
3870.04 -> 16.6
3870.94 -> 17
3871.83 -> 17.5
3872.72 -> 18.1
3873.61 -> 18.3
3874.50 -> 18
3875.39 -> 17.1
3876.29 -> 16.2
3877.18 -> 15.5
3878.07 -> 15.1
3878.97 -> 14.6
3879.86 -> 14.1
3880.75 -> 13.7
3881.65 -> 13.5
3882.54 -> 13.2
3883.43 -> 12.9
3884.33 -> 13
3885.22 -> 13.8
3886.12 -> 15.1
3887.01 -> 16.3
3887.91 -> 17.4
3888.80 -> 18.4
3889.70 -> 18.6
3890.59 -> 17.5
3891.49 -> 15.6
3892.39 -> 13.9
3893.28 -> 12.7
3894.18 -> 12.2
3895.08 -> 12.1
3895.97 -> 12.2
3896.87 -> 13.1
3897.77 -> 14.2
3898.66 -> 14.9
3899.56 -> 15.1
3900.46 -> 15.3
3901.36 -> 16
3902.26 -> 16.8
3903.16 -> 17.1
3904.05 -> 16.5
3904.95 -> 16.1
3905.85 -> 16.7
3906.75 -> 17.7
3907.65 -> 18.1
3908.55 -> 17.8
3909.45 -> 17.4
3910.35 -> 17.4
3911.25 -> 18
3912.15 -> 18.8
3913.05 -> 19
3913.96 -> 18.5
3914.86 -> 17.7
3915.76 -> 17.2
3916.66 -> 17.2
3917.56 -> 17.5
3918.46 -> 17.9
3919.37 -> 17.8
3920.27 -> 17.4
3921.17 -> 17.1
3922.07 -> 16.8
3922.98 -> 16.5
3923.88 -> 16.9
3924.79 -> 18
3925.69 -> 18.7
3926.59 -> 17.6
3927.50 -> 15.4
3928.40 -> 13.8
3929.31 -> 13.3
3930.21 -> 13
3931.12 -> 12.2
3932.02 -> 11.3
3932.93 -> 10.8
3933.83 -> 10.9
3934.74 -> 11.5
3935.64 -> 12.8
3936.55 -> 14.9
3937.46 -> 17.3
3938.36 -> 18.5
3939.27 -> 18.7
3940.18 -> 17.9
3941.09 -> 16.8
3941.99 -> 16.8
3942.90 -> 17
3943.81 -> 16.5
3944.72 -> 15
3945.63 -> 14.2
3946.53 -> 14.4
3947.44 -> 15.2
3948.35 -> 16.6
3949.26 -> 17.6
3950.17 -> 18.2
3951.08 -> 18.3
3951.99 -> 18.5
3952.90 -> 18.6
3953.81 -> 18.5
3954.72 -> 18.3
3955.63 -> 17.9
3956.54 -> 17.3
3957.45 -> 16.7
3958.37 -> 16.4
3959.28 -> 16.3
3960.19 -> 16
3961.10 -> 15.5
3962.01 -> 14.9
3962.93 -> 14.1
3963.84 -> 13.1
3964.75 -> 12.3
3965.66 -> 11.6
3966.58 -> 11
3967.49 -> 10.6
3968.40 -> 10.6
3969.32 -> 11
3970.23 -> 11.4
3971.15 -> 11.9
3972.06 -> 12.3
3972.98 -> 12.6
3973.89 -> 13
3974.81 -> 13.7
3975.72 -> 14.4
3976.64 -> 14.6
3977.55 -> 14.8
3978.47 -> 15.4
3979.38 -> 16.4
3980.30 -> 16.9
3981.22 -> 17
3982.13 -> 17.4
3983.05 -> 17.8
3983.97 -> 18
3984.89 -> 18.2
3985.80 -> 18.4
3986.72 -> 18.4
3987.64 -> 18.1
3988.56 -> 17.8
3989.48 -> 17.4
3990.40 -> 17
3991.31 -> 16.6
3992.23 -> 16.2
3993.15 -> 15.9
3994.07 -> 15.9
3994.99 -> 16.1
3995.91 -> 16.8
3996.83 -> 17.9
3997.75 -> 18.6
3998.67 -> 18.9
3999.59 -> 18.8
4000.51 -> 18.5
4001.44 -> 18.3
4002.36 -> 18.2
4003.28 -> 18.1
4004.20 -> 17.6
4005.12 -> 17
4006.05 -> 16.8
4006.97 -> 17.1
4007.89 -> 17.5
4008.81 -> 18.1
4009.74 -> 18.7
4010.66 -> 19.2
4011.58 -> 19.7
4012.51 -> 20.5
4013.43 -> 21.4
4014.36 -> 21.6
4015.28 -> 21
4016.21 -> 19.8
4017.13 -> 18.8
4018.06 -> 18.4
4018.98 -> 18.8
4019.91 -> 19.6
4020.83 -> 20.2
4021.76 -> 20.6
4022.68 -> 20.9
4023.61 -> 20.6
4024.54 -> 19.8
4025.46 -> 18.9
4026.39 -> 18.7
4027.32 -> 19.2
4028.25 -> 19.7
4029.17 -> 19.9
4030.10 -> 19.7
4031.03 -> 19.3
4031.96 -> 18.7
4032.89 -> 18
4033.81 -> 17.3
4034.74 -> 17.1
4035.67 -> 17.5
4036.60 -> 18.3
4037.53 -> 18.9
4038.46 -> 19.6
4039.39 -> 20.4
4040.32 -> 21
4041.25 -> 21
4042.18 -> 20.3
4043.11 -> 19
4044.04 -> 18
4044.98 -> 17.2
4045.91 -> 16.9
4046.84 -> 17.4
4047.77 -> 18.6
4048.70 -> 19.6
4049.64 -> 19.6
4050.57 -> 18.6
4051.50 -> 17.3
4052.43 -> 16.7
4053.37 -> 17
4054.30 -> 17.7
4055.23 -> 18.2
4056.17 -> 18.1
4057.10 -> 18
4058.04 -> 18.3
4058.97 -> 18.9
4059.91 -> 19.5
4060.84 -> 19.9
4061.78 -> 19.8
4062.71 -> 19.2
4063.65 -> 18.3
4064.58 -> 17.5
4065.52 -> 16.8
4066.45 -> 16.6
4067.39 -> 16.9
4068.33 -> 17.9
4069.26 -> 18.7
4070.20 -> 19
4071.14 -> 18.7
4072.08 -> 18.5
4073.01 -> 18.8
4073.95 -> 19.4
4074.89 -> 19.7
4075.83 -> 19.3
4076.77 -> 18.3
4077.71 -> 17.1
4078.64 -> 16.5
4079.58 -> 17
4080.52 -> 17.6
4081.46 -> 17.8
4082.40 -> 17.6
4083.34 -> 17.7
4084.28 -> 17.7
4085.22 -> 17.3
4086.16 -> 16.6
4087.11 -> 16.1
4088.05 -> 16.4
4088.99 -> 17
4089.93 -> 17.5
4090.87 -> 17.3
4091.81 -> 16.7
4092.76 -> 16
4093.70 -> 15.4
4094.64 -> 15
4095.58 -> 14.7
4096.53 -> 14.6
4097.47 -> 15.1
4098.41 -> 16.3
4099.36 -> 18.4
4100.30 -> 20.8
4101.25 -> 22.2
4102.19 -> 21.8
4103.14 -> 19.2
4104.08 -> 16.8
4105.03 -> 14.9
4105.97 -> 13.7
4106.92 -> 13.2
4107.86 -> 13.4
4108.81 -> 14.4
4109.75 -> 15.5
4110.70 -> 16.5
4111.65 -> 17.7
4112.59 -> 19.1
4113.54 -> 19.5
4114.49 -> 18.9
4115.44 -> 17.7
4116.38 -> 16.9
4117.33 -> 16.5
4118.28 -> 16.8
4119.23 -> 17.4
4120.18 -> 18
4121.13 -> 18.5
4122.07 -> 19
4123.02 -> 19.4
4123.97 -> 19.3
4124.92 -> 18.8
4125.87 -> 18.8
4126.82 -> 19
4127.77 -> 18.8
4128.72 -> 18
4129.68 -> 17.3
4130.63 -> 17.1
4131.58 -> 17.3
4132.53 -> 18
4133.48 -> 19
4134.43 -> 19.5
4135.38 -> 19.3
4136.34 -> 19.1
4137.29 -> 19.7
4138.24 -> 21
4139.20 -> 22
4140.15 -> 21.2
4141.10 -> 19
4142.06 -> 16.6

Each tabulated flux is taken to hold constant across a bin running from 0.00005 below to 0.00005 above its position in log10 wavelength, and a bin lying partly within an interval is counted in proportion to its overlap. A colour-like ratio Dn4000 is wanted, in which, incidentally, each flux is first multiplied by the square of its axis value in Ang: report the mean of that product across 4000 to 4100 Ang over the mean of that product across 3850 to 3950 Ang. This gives 1.24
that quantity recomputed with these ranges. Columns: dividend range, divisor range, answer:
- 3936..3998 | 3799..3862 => 1.19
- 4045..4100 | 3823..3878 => 1.34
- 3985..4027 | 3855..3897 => 1.26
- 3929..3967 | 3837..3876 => 1.04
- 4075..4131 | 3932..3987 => 1.22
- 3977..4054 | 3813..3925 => 1.29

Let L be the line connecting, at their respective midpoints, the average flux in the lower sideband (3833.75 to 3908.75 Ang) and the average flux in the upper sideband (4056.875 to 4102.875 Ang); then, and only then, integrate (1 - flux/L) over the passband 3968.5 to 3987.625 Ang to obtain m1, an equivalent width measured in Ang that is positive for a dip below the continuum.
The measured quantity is 1.6 Ang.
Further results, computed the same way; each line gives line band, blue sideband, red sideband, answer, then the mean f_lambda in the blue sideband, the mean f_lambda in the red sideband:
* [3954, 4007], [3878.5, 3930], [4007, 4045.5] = 6.51 Ang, 16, 19.3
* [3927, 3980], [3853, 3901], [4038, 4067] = 6.49 Ang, 15.6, 18.5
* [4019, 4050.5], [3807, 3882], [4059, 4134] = -4.02 Ang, 14.9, 17.6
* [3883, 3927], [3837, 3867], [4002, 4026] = 0.28 Ang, 15.1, 19.2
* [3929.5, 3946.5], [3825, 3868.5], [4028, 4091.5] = 1.29 Ang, 14.2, 18.3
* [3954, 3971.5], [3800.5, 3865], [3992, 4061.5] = 3.19 Ang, 14.5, 18.7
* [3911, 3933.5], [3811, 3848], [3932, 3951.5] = -1.53 Ang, 13.7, 15.6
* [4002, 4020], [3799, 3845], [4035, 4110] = -2.21 Ang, 13.9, 17.8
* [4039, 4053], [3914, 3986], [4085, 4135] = -1.80 Ang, 15.5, 17.3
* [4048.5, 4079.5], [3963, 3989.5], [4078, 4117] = -3.77 Ang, 14.6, 16.9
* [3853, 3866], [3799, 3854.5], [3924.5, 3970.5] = -1.54 Ang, 14.1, 15.2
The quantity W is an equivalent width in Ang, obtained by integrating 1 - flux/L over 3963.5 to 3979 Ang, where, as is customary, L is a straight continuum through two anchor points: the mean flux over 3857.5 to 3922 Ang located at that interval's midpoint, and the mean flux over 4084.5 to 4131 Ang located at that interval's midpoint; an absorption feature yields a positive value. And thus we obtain 3.7 Ang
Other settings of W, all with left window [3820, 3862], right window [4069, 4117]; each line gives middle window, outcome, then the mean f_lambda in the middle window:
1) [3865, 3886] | -2.35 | 15.8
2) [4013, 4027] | -3.15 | 19.9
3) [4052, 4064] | -1.17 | 18.4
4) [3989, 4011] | -2.14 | 17.5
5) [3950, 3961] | -1.53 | 17.5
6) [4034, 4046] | -1.70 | 18.9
